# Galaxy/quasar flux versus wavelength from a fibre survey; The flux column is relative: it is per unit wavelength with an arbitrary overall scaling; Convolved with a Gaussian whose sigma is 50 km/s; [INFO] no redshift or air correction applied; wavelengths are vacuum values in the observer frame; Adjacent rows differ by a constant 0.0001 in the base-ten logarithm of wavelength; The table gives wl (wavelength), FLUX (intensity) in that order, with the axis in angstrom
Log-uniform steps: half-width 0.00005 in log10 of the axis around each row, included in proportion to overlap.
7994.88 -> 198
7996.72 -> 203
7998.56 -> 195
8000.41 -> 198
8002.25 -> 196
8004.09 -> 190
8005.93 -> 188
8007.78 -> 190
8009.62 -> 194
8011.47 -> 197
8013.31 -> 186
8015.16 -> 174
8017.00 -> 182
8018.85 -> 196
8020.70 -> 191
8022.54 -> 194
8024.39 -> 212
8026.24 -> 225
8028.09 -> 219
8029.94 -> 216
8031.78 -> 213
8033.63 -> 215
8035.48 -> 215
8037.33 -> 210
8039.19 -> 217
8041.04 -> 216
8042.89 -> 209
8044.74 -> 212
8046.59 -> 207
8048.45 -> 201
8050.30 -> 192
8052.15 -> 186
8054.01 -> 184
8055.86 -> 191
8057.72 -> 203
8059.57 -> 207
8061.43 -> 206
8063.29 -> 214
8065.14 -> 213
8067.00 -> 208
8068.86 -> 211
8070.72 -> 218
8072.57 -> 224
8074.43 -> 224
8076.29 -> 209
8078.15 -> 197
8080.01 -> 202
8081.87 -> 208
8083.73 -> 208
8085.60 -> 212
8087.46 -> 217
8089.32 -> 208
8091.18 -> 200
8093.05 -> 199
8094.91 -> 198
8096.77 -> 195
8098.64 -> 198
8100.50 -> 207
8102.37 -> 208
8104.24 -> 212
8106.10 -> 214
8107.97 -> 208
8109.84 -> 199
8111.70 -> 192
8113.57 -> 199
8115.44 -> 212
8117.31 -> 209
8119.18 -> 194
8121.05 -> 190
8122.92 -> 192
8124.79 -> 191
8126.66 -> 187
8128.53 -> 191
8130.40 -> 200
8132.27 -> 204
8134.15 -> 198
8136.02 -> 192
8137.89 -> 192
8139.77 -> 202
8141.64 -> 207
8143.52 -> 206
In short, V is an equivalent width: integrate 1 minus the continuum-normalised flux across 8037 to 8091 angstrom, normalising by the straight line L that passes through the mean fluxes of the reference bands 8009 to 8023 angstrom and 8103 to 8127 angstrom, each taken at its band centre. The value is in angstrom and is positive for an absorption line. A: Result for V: -3.54 angstrom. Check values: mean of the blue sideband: 189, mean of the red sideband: 200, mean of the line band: 207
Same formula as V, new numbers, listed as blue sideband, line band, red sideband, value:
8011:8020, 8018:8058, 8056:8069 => -1.9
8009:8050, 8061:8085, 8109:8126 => -1.2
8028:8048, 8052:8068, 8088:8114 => 0.6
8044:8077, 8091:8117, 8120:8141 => -0.5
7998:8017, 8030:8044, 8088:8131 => -1.5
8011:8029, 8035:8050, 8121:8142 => -1.0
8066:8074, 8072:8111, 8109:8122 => 0.2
